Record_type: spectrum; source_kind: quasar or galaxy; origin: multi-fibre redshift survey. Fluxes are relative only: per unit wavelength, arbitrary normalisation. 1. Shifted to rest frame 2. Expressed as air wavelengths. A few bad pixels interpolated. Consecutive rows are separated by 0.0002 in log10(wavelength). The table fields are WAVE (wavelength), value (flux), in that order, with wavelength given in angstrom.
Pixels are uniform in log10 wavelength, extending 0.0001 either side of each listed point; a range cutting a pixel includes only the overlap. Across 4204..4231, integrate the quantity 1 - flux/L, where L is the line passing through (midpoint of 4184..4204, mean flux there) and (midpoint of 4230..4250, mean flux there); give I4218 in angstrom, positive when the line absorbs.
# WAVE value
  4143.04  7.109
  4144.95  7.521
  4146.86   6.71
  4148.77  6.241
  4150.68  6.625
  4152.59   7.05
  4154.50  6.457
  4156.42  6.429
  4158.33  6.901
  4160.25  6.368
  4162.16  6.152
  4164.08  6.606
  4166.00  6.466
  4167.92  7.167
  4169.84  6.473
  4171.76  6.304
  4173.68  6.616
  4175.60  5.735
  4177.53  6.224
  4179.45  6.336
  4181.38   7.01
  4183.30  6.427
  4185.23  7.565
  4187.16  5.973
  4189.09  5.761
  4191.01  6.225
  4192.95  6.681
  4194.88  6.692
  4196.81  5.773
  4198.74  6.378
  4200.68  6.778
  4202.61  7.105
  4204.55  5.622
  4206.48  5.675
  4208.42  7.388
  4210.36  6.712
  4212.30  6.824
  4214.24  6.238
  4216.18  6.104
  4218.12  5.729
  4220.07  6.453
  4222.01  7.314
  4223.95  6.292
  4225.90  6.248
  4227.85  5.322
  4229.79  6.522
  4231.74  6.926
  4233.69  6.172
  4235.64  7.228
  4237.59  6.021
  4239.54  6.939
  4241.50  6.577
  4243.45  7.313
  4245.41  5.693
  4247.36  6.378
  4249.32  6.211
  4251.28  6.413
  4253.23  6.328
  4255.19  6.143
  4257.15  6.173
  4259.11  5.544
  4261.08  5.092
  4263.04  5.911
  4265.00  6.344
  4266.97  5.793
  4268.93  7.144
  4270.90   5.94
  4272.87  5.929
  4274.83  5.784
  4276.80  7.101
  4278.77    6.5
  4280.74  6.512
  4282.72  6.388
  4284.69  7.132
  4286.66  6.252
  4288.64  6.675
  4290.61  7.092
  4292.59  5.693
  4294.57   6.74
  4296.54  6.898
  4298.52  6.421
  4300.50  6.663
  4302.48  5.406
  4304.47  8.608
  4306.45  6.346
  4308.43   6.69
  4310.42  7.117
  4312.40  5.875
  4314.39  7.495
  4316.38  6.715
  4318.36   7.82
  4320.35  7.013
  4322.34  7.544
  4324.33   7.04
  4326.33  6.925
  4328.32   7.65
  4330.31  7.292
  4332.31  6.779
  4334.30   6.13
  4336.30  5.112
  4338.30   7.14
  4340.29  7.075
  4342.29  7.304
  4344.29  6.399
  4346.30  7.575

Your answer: 0.7 angstrom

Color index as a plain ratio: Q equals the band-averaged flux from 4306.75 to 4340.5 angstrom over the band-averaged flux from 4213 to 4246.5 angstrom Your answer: 1.07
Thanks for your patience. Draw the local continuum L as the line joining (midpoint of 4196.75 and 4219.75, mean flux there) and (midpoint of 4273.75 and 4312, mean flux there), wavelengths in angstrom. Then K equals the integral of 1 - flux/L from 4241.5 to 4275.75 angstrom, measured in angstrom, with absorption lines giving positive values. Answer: 2.0 angstrom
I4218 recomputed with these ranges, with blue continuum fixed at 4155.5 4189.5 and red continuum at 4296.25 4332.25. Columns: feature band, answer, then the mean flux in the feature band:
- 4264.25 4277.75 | 1.06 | 6.29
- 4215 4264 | 3.14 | 6.28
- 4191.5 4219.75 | 0.82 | 6.4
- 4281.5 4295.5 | 0.64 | 6.56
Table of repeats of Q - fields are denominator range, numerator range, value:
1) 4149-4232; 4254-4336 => 1.02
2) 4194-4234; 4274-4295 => 1.02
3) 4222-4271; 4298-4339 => 1.09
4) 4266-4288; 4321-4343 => 1.08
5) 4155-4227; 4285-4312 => 1.03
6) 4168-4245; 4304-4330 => 1.10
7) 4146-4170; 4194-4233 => 0.97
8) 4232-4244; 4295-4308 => 1.00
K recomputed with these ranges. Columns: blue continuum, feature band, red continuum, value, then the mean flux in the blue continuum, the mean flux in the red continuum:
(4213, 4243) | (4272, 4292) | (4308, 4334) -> 0.8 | 6.43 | 7.06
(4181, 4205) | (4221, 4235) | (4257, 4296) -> -0.1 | 6.47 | 6.3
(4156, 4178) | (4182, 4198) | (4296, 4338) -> 0.3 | 6.46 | 6.84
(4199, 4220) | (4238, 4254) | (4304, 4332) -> 0.4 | 6.42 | 7.12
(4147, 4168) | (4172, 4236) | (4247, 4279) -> -0.3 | 6.57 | 6.15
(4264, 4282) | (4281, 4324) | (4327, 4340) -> -1.8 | 6.34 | 6.72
